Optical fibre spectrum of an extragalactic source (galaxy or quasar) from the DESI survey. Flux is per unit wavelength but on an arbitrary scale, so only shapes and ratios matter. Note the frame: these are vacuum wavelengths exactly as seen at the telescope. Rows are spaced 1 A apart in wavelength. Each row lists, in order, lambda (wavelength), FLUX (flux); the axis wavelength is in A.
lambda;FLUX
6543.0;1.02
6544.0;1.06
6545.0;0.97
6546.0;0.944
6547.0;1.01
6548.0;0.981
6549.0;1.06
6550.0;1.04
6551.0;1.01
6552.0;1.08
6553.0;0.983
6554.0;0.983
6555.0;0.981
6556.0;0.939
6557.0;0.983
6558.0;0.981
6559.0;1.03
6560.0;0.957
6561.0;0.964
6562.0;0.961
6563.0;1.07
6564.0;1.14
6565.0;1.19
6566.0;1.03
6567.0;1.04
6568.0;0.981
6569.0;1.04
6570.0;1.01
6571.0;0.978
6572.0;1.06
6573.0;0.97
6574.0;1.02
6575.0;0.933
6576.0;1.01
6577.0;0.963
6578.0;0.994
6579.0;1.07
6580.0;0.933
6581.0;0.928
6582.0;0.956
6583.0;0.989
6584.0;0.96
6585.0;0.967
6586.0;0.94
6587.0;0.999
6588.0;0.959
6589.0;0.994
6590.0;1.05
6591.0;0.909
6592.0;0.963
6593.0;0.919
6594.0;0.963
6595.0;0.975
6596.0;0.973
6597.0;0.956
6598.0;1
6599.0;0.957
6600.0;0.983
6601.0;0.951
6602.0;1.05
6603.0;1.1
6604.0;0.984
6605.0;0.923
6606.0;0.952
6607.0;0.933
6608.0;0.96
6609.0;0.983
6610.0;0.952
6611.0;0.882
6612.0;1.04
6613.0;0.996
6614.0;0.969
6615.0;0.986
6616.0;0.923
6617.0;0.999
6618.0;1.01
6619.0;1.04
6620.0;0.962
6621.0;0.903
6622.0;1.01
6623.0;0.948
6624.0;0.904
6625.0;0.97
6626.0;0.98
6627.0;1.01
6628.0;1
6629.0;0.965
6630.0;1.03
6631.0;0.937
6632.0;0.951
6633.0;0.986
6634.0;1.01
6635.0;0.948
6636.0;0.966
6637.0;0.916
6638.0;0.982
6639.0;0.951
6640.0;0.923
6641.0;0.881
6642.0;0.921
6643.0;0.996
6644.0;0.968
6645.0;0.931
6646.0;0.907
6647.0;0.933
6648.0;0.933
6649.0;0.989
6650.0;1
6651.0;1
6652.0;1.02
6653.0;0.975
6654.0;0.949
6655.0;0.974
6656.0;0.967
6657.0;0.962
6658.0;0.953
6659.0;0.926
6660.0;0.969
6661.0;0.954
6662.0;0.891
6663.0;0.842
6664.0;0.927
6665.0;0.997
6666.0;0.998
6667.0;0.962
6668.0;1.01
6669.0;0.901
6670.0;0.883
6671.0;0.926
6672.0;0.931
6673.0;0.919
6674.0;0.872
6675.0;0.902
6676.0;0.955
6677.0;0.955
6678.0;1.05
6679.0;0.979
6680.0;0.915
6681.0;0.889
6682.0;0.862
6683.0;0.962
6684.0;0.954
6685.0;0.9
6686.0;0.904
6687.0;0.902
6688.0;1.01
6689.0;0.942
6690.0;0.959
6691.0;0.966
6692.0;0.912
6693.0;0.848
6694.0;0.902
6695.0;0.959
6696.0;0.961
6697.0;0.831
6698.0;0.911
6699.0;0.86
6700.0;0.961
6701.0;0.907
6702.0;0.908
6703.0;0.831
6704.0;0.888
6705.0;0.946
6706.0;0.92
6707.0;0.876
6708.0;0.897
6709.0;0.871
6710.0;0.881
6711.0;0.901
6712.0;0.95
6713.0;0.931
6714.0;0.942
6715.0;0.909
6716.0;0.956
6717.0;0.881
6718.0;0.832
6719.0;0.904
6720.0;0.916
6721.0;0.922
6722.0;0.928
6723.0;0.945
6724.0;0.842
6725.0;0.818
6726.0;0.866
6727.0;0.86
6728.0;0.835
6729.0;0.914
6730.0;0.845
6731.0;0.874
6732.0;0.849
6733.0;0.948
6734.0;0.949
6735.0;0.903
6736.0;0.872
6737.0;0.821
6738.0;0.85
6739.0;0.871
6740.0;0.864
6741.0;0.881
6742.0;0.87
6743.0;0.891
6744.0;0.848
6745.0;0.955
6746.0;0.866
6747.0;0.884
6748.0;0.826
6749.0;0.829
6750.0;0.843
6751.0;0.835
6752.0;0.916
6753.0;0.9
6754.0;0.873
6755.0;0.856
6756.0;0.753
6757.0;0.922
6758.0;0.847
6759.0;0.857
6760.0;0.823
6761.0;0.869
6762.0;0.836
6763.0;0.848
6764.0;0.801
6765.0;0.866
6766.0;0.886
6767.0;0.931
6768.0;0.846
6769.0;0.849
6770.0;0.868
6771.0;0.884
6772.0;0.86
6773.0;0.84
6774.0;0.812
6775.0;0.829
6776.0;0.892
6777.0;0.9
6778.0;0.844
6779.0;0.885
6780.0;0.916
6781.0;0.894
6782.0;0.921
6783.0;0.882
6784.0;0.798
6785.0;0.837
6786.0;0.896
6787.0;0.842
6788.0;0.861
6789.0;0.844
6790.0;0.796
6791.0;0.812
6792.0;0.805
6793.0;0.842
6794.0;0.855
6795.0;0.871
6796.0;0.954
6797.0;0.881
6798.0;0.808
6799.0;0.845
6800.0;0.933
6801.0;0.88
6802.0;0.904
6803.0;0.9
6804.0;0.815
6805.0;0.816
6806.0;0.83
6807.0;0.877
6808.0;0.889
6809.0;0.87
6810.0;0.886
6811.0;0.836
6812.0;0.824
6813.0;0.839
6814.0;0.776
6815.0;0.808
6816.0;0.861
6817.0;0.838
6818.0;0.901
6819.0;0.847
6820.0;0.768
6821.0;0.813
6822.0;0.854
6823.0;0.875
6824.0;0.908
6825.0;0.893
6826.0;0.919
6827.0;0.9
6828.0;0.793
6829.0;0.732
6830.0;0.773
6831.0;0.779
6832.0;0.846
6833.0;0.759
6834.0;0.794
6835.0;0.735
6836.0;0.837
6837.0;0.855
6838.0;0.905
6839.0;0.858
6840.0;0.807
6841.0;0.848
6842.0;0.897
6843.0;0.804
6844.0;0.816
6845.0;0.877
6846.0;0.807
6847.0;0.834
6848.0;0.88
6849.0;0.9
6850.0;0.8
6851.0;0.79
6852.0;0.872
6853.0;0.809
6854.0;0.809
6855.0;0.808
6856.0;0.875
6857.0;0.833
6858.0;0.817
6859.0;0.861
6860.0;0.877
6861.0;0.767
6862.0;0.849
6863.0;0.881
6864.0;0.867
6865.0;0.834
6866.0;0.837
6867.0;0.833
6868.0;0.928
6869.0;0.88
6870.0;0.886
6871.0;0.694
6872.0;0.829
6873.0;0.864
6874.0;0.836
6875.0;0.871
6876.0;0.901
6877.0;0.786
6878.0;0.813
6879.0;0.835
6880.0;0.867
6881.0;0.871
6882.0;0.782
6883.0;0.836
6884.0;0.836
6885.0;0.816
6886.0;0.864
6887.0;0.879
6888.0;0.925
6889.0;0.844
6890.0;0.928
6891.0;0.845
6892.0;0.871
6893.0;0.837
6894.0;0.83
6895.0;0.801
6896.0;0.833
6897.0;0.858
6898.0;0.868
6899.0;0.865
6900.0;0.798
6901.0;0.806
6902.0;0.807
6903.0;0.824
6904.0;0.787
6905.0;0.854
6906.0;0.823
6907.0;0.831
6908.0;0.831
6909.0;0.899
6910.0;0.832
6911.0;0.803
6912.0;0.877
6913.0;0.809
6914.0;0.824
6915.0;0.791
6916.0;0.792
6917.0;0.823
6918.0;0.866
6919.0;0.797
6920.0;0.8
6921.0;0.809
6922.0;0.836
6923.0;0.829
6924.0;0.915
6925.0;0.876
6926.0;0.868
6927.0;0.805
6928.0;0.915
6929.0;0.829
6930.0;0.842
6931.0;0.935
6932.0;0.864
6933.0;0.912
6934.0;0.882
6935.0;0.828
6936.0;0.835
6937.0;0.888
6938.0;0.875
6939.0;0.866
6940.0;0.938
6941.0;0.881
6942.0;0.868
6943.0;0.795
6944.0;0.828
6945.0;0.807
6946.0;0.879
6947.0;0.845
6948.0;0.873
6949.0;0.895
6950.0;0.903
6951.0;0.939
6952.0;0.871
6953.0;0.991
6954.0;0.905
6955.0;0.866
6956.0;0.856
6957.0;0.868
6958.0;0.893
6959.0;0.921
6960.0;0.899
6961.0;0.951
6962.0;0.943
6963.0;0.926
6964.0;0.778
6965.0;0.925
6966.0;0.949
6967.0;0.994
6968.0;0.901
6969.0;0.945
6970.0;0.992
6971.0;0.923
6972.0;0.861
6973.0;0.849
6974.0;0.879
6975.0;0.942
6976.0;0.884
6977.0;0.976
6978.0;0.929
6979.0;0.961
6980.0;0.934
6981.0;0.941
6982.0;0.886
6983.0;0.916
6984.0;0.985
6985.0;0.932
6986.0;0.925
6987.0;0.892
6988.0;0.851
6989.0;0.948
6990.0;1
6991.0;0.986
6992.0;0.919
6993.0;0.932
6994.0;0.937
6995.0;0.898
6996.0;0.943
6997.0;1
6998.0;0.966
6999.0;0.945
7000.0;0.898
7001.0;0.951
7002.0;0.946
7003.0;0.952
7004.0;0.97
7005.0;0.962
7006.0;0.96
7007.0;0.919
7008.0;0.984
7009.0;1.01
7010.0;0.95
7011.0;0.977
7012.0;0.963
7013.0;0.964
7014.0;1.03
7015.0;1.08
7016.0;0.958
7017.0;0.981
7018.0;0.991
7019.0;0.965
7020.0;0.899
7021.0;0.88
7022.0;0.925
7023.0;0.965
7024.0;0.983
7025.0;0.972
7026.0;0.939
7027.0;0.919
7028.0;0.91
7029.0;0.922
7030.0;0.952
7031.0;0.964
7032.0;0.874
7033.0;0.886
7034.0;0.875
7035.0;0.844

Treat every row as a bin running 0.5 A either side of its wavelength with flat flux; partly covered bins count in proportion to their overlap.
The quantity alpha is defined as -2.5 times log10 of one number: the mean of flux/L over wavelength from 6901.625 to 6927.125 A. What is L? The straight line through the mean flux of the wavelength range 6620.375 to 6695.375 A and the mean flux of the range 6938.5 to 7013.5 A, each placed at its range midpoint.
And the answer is 0.12 mag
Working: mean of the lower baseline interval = 0.948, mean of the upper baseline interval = 0.92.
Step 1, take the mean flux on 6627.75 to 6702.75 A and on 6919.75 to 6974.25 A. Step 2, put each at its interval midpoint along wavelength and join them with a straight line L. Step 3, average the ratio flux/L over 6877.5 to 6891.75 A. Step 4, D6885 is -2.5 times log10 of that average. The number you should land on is 0.05 mag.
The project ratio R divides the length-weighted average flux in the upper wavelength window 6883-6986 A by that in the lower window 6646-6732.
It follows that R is 0.95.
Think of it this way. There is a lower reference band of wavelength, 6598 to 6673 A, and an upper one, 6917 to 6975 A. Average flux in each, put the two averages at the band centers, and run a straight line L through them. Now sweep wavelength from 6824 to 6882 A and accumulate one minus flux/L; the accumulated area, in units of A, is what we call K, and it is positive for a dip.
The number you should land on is 4.34 A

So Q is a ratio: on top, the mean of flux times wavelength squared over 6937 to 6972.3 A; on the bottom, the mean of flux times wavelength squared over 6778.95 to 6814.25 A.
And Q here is 1.09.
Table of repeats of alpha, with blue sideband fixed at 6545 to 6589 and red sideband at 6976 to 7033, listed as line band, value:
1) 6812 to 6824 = 0.16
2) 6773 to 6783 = 0.12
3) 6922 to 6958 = 0.10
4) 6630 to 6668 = 0.04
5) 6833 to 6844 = 0.17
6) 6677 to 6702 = 0.07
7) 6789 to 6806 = 0.14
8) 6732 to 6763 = 0.13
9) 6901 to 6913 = 0.16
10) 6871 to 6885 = 0.16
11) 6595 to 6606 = 0.01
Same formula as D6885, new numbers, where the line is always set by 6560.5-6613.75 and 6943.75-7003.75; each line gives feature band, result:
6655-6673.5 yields 0.038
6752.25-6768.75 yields 0.119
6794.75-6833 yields 0.118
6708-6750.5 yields 0.092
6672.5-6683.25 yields 0.046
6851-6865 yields 0.123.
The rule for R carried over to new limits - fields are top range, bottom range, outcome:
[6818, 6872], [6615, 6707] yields 0.89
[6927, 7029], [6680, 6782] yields 1.04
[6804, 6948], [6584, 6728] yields 0.89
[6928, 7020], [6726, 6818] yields 1.07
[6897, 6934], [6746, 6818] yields 0.98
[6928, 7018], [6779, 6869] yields 1.09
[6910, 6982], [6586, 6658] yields 0.91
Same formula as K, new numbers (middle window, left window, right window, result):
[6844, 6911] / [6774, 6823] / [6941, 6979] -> 2.7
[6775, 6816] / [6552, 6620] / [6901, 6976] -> 2.6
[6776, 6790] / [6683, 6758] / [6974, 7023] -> 0.6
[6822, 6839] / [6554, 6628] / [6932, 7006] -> 1.9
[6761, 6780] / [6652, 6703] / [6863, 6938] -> 0.7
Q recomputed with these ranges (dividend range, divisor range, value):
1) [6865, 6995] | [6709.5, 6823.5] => 1.06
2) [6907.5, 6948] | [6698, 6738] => 1.01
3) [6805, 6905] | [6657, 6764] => 0.97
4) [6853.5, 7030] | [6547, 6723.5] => 1.01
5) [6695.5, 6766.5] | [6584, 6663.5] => 0.94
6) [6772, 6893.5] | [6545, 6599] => 0.92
